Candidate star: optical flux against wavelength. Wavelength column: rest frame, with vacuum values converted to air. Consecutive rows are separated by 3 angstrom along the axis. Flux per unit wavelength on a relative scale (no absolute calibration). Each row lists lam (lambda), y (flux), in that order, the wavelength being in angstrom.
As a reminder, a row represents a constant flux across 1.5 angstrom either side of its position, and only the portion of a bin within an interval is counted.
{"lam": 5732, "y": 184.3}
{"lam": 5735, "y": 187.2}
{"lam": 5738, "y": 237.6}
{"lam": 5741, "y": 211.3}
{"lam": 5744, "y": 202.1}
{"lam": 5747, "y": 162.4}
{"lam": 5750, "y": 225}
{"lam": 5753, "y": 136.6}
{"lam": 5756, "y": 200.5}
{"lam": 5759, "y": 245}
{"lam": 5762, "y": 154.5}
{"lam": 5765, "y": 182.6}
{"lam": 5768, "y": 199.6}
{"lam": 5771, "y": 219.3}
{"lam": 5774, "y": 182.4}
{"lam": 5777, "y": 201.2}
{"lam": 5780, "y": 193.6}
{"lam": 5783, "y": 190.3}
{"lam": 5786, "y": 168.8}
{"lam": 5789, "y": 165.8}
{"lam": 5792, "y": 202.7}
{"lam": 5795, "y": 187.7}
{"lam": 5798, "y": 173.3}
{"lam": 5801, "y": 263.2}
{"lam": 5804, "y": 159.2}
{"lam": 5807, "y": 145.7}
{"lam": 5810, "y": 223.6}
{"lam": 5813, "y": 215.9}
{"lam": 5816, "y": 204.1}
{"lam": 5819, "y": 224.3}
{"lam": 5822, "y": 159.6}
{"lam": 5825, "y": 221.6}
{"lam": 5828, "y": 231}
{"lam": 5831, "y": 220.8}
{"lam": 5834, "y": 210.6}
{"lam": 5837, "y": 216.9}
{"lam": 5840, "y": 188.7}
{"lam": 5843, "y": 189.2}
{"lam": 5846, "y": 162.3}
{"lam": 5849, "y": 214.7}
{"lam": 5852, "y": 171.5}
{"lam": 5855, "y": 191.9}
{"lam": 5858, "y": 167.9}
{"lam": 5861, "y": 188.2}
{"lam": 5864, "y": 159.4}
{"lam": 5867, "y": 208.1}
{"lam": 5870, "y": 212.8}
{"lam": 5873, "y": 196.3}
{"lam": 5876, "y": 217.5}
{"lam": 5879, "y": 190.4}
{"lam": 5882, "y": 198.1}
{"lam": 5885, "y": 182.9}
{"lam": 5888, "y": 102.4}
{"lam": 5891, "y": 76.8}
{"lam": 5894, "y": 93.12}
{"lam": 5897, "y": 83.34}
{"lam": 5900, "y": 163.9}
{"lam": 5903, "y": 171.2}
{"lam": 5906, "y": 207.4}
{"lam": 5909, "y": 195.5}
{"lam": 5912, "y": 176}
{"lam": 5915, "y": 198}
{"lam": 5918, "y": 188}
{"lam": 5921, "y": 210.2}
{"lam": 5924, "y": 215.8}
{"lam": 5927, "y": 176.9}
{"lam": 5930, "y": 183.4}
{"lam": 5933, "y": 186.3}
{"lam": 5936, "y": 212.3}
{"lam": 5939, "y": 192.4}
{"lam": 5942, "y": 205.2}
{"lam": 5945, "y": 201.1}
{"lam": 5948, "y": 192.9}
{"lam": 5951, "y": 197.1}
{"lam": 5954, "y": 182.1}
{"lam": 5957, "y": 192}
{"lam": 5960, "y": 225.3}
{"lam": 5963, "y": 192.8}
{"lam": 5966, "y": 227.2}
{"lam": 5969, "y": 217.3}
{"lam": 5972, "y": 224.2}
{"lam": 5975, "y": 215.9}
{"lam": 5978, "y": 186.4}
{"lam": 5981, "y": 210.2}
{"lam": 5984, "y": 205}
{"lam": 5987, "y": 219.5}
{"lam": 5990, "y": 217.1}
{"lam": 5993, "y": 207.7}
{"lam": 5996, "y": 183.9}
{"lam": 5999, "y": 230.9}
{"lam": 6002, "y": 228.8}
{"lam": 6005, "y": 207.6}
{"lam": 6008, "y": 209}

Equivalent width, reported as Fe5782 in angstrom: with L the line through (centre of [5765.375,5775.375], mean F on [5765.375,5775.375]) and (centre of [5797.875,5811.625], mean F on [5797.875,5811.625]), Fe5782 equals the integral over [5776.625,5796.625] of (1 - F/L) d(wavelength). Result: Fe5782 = 1.1 angstrom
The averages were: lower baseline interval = 199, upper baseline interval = 195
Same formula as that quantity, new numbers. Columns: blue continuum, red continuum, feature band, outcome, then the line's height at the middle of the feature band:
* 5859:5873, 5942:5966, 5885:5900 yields 6.8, 194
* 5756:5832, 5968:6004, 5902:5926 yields 1.3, 207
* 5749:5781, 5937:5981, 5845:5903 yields 9.3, 200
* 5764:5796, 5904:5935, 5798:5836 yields -2.8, 191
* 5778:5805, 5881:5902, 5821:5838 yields -4.6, 167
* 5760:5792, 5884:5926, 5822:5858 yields -4.9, 175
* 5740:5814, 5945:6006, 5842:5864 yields 1.8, 198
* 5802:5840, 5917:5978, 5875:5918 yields 8.7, 202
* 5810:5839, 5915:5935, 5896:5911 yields 2.3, 198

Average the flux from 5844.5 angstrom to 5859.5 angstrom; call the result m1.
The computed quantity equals 182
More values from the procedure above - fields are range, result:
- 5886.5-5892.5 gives 89.6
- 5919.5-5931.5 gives 197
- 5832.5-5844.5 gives 201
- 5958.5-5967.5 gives 215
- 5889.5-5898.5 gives 84.4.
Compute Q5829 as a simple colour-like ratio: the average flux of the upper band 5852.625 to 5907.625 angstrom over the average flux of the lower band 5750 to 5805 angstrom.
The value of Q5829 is 0.87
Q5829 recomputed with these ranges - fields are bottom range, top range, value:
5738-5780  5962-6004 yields 1.08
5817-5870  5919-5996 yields 1.04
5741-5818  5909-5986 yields 1.04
